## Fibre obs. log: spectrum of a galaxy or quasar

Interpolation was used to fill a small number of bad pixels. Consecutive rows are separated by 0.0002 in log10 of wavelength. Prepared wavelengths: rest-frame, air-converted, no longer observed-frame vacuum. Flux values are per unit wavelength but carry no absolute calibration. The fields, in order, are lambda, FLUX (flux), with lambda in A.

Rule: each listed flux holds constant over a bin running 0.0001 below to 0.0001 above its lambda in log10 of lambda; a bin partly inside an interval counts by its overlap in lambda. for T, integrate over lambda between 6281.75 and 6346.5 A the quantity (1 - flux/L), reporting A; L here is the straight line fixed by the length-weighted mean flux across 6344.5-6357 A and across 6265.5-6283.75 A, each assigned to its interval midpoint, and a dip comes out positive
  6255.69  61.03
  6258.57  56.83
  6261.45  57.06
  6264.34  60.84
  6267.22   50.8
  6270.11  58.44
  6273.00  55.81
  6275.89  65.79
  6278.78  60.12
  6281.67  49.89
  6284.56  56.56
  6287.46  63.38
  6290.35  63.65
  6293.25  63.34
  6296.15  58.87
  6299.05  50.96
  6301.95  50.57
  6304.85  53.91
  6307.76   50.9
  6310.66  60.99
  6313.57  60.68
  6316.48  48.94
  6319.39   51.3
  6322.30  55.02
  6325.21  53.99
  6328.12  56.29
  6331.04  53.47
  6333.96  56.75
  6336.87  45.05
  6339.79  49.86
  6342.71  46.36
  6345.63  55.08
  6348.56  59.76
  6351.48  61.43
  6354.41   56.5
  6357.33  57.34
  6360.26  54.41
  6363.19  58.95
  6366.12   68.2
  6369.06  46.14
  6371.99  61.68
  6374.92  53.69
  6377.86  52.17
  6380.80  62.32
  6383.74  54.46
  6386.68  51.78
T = 3.2 A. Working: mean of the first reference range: 56.9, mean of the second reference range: 58.2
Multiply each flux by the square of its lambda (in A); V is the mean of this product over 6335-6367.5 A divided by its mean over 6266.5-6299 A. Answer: 0.97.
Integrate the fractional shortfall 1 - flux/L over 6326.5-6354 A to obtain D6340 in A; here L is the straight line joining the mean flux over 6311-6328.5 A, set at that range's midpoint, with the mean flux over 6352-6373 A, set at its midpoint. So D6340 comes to 1.1 A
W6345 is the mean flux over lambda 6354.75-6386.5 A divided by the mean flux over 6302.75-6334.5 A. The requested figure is 1.0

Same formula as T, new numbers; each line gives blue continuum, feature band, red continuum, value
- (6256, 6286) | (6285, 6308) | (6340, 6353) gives -0.3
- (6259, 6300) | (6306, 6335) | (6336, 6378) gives 1.0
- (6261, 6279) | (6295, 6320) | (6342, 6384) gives 1.5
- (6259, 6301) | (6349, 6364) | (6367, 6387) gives -0.5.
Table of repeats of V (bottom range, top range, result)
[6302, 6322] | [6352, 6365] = 1.08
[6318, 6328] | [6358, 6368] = 1.12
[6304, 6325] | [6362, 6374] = 1.09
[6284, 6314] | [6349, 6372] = 1.03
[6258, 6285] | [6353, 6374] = 1.03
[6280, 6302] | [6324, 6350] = 0.93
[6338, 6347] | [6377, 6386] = 1.13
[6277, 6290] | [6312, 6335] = 0.95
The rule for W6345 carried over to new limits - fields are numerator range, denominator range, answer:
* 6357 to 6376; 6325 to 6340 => 1.09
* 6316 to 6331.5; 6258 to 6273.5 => 0.94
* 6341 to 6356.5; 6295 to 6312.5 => 1.03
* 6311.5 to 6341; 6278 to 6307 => 0.94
